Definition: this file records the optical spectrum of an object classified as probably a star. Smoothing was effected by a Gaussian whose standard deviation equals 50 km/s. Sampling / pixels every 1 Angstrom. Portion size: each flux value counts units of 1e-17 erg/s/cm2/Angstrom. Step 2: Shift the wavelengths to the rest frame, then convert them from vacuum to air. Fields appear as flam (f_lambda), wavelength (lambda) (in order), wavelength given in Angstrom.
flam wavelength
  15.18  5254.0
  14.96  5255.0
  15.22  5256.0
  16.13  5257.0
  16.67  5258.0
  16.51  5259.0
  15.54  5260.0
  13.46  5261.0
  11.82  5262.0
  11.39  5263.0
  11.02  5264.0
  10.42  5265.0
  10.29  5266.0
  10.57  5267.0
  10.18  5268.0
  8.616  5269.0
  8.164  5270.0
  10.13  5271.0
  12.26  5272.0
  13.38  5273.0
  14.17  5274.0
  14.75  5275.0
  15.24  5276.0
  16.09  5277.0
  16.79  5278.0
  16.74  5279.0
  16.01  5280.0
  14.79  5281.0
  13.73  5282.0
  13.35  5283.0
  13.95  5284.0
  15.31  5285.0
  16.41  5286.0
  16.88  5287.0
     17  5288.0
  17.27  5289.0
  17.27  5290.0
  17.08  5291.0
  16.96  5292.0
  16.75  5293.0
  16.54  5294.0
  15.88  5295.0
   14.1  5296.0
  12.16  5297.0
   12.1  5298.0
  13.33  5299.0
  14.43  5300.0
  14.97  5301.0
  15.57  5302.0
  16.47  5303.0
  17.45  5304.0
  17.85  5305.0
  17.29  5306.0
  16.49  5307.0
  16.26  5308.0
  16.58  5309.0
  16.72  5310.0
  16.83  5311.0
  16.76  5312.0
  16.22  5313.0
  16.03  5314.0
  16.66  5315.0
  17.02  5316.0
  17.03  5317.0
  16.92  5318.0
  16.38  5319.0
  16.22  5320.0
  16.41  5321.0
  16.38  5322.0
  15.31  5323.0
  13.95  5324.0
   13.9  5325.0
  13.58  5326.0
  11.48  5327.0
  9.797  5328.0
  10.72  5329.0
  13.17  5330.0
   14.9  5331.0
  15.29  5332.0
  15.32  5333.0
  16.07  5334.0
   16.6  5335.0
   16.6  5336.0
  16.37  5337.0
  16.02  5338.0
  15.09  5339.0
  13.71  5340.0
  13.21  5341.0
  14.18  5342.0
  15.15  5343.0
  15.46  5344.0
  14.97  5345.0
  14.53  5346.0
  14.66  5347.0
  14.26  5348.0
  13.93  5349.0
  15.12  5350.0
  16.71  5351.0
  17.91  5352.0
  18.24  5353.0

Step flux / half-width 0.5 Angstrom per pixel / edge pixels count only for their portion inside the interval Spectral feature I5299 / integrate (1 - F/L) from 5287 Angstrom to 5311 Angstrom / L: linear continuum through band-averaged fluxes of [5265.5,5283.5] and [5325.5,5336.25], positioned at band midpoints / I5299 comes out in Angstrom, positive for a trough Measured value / -4.6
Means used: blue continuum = 13.1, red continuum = 13.9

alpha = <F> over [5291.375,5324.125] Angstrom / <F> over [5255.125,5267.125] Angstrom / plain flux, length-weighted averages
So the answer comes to 1.2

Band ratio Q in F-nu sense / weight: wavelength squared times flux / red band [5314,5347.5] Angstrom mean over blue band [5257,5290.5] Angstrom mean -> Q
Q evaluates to 1.10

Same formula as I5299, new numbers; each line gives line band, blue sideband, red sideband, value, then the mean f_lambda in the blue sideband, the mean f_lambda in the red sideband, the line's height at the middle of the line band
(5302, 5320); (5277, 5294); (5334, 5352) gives -1.21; 16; 15.2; 15.7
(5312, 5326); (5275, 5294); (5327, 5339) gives -0.97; 16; 14.5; 14.9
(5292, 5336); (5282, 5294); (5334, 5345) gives 0.87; 16.1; 15.3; 15.7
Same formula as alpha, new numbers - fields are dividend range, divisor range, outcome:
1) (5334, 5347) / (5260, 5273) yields 1.38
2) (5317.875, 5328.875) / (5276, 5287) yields 0.93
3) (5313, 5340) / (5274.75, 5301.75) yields 0.98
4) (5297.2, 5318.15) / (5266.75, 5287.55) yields 1.17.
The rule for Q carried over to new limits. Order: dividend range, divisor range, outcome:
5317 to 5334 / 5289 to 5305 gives 0.94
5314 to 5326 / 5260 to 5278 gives 1.34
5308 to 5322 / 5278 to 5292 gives 1.05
